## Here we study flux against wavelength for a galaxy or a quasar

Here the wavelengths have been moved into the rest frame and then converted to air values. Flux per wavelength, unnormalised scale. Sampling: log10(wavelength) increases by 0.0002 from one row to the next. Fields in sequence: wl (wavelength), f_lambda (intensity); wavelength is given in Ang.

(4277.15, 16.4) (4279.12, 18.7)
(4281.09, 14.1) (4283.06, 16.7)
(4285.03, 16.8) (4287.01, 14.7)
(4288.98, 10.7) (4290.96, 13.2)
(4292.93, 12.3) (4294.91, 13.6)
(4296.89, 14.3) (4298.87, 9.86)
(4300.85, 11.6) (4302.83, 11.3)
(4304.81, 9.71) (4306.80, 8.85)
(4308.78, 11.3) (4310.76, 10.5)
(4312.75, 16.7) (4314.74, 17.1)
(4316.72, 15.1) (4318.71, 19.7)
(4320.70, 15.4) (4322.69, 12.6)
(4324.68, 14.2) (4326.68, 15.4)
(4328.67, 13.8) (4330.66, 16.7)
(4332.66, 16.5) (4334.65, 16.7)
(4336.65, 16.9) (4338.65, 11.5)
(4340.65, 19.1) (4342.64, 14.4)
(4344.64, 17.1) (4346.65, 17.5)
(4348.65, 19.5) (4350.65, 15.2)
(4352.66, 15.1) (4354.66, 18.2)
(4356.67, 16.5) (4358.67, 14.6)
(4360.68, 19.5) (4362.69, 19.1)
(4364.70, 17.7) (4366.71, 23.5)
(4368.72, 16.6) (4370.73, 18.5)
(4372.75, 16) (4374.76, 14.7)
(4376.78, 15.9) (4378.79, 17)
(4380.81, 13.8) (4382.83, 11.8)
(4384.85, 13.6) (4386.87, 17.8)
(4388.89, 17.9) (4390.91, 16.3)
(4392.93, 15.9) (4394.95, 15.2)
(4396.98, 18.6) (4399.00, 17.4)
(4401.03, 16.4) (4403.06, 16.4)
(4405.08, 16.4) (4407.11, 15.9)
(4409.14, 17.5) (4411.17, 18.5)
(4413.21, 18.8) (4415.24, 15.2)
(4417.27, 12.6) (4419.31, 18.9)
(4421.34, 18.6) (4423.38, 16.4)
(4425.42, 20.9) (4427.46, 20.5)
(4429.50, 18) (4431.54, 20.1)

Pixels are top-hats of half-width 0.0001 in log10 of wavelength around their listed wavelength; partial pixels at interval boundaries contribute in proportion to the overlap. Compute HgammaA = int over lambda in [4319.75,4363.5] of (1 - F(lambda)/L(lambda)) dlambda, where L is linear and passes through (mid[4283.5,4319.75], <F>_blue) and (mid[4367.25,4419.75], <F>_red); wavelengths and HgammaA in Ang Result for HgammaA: -4.6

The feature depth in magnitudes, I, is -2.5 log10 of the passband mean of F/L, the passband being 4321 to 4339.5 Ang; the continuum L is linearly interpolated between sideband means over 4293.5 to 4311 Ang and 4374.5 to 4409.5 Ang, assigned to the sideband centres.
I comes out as -0.17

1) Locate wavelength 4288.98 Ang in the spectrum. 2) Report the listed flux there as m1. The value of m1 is 10.7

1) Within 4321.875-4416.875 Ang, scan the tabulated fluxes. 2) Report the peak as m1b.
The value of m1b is 23.5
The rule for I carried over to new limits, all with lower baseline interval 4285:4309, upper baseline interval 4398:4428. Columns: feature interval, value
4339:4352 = -0.180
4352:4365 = -0.166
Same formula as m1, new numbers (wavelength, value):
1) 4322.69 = 12.6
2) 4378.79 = 17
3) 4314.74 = 17.1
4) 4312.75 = 16.7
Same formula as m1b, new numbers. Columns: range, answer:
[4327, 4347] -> 19.1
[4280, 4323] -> 19.7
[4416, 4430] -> 20.9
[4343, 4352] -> 19.5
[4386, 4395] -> 17.9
